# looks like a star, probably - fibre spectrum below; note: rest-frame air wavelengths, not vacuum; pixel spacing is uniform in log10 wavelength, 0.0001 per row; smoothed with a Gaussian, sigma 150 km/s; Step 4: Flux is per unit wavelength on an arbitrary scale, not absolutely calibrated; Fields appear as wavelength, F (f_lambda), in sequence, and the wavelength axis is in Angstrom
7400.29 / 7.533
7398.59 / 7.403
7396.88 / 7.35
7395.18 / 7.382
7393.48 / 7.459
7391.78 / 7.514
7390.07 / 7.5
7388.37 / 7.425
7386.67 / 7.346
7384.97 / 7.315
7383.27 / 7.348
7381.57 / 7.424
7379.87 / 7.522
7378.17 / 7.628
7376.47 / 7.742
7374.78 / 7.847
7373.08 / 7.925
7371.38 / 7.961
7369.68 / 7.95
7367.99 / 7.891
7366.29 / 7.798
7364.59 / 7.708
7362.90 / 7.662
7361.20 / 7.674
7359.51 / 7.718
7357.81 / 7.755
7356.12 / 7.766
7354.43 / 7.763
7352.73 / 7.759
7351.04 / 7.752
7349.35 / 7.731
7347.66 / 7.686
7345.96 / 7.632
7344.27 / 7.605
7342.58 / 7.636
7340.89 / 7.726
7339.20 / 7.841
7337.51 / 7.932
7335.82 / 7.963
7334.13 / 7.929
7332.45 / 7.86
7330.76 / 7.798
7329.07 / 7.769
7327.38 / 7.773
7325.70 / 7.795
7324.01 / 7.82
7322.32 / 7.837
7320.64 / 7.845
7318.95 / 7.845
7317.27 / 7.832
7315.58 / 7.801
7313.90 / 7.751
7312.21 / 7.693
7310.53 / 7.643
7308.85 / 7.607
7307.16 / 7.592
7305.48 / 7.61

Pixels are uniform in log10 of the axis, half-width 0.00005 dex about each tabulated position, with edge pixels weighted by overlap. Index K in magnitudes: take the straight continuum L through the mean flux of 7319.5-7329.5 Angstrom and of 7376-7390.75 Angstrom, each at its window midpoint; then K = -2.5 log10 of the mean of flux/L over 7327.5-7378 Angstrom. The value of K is -0.02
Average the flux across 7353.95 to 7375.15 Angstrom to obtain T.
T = 7.8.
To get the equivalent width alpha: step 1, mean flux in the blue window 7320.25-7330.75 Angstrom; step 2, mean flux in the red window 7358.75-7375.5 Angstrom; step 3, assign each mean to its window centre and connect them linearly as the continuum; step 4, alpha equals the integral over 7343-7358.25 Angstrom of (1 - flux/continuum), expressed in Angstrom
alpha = 0.19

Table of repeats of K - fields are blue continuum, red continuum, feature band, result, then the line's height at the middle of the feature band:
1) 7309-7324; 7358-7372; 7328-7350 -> 0.001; 7.78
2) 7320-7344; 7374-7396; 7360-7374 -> -0.030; 7.61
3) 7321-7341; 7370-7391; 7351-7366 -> -0.004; 7.7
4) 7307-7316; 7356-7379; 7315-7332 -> -0.015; 7.7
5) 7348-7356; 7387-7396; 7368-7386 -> -0.016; 7.56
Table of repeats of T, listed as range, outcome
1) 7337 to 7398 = 7.65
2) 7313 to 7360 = 7.78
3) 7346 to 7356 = 7.73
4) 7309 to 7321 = 7.76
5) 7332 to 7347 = 7.79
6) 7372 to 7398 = 7.52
